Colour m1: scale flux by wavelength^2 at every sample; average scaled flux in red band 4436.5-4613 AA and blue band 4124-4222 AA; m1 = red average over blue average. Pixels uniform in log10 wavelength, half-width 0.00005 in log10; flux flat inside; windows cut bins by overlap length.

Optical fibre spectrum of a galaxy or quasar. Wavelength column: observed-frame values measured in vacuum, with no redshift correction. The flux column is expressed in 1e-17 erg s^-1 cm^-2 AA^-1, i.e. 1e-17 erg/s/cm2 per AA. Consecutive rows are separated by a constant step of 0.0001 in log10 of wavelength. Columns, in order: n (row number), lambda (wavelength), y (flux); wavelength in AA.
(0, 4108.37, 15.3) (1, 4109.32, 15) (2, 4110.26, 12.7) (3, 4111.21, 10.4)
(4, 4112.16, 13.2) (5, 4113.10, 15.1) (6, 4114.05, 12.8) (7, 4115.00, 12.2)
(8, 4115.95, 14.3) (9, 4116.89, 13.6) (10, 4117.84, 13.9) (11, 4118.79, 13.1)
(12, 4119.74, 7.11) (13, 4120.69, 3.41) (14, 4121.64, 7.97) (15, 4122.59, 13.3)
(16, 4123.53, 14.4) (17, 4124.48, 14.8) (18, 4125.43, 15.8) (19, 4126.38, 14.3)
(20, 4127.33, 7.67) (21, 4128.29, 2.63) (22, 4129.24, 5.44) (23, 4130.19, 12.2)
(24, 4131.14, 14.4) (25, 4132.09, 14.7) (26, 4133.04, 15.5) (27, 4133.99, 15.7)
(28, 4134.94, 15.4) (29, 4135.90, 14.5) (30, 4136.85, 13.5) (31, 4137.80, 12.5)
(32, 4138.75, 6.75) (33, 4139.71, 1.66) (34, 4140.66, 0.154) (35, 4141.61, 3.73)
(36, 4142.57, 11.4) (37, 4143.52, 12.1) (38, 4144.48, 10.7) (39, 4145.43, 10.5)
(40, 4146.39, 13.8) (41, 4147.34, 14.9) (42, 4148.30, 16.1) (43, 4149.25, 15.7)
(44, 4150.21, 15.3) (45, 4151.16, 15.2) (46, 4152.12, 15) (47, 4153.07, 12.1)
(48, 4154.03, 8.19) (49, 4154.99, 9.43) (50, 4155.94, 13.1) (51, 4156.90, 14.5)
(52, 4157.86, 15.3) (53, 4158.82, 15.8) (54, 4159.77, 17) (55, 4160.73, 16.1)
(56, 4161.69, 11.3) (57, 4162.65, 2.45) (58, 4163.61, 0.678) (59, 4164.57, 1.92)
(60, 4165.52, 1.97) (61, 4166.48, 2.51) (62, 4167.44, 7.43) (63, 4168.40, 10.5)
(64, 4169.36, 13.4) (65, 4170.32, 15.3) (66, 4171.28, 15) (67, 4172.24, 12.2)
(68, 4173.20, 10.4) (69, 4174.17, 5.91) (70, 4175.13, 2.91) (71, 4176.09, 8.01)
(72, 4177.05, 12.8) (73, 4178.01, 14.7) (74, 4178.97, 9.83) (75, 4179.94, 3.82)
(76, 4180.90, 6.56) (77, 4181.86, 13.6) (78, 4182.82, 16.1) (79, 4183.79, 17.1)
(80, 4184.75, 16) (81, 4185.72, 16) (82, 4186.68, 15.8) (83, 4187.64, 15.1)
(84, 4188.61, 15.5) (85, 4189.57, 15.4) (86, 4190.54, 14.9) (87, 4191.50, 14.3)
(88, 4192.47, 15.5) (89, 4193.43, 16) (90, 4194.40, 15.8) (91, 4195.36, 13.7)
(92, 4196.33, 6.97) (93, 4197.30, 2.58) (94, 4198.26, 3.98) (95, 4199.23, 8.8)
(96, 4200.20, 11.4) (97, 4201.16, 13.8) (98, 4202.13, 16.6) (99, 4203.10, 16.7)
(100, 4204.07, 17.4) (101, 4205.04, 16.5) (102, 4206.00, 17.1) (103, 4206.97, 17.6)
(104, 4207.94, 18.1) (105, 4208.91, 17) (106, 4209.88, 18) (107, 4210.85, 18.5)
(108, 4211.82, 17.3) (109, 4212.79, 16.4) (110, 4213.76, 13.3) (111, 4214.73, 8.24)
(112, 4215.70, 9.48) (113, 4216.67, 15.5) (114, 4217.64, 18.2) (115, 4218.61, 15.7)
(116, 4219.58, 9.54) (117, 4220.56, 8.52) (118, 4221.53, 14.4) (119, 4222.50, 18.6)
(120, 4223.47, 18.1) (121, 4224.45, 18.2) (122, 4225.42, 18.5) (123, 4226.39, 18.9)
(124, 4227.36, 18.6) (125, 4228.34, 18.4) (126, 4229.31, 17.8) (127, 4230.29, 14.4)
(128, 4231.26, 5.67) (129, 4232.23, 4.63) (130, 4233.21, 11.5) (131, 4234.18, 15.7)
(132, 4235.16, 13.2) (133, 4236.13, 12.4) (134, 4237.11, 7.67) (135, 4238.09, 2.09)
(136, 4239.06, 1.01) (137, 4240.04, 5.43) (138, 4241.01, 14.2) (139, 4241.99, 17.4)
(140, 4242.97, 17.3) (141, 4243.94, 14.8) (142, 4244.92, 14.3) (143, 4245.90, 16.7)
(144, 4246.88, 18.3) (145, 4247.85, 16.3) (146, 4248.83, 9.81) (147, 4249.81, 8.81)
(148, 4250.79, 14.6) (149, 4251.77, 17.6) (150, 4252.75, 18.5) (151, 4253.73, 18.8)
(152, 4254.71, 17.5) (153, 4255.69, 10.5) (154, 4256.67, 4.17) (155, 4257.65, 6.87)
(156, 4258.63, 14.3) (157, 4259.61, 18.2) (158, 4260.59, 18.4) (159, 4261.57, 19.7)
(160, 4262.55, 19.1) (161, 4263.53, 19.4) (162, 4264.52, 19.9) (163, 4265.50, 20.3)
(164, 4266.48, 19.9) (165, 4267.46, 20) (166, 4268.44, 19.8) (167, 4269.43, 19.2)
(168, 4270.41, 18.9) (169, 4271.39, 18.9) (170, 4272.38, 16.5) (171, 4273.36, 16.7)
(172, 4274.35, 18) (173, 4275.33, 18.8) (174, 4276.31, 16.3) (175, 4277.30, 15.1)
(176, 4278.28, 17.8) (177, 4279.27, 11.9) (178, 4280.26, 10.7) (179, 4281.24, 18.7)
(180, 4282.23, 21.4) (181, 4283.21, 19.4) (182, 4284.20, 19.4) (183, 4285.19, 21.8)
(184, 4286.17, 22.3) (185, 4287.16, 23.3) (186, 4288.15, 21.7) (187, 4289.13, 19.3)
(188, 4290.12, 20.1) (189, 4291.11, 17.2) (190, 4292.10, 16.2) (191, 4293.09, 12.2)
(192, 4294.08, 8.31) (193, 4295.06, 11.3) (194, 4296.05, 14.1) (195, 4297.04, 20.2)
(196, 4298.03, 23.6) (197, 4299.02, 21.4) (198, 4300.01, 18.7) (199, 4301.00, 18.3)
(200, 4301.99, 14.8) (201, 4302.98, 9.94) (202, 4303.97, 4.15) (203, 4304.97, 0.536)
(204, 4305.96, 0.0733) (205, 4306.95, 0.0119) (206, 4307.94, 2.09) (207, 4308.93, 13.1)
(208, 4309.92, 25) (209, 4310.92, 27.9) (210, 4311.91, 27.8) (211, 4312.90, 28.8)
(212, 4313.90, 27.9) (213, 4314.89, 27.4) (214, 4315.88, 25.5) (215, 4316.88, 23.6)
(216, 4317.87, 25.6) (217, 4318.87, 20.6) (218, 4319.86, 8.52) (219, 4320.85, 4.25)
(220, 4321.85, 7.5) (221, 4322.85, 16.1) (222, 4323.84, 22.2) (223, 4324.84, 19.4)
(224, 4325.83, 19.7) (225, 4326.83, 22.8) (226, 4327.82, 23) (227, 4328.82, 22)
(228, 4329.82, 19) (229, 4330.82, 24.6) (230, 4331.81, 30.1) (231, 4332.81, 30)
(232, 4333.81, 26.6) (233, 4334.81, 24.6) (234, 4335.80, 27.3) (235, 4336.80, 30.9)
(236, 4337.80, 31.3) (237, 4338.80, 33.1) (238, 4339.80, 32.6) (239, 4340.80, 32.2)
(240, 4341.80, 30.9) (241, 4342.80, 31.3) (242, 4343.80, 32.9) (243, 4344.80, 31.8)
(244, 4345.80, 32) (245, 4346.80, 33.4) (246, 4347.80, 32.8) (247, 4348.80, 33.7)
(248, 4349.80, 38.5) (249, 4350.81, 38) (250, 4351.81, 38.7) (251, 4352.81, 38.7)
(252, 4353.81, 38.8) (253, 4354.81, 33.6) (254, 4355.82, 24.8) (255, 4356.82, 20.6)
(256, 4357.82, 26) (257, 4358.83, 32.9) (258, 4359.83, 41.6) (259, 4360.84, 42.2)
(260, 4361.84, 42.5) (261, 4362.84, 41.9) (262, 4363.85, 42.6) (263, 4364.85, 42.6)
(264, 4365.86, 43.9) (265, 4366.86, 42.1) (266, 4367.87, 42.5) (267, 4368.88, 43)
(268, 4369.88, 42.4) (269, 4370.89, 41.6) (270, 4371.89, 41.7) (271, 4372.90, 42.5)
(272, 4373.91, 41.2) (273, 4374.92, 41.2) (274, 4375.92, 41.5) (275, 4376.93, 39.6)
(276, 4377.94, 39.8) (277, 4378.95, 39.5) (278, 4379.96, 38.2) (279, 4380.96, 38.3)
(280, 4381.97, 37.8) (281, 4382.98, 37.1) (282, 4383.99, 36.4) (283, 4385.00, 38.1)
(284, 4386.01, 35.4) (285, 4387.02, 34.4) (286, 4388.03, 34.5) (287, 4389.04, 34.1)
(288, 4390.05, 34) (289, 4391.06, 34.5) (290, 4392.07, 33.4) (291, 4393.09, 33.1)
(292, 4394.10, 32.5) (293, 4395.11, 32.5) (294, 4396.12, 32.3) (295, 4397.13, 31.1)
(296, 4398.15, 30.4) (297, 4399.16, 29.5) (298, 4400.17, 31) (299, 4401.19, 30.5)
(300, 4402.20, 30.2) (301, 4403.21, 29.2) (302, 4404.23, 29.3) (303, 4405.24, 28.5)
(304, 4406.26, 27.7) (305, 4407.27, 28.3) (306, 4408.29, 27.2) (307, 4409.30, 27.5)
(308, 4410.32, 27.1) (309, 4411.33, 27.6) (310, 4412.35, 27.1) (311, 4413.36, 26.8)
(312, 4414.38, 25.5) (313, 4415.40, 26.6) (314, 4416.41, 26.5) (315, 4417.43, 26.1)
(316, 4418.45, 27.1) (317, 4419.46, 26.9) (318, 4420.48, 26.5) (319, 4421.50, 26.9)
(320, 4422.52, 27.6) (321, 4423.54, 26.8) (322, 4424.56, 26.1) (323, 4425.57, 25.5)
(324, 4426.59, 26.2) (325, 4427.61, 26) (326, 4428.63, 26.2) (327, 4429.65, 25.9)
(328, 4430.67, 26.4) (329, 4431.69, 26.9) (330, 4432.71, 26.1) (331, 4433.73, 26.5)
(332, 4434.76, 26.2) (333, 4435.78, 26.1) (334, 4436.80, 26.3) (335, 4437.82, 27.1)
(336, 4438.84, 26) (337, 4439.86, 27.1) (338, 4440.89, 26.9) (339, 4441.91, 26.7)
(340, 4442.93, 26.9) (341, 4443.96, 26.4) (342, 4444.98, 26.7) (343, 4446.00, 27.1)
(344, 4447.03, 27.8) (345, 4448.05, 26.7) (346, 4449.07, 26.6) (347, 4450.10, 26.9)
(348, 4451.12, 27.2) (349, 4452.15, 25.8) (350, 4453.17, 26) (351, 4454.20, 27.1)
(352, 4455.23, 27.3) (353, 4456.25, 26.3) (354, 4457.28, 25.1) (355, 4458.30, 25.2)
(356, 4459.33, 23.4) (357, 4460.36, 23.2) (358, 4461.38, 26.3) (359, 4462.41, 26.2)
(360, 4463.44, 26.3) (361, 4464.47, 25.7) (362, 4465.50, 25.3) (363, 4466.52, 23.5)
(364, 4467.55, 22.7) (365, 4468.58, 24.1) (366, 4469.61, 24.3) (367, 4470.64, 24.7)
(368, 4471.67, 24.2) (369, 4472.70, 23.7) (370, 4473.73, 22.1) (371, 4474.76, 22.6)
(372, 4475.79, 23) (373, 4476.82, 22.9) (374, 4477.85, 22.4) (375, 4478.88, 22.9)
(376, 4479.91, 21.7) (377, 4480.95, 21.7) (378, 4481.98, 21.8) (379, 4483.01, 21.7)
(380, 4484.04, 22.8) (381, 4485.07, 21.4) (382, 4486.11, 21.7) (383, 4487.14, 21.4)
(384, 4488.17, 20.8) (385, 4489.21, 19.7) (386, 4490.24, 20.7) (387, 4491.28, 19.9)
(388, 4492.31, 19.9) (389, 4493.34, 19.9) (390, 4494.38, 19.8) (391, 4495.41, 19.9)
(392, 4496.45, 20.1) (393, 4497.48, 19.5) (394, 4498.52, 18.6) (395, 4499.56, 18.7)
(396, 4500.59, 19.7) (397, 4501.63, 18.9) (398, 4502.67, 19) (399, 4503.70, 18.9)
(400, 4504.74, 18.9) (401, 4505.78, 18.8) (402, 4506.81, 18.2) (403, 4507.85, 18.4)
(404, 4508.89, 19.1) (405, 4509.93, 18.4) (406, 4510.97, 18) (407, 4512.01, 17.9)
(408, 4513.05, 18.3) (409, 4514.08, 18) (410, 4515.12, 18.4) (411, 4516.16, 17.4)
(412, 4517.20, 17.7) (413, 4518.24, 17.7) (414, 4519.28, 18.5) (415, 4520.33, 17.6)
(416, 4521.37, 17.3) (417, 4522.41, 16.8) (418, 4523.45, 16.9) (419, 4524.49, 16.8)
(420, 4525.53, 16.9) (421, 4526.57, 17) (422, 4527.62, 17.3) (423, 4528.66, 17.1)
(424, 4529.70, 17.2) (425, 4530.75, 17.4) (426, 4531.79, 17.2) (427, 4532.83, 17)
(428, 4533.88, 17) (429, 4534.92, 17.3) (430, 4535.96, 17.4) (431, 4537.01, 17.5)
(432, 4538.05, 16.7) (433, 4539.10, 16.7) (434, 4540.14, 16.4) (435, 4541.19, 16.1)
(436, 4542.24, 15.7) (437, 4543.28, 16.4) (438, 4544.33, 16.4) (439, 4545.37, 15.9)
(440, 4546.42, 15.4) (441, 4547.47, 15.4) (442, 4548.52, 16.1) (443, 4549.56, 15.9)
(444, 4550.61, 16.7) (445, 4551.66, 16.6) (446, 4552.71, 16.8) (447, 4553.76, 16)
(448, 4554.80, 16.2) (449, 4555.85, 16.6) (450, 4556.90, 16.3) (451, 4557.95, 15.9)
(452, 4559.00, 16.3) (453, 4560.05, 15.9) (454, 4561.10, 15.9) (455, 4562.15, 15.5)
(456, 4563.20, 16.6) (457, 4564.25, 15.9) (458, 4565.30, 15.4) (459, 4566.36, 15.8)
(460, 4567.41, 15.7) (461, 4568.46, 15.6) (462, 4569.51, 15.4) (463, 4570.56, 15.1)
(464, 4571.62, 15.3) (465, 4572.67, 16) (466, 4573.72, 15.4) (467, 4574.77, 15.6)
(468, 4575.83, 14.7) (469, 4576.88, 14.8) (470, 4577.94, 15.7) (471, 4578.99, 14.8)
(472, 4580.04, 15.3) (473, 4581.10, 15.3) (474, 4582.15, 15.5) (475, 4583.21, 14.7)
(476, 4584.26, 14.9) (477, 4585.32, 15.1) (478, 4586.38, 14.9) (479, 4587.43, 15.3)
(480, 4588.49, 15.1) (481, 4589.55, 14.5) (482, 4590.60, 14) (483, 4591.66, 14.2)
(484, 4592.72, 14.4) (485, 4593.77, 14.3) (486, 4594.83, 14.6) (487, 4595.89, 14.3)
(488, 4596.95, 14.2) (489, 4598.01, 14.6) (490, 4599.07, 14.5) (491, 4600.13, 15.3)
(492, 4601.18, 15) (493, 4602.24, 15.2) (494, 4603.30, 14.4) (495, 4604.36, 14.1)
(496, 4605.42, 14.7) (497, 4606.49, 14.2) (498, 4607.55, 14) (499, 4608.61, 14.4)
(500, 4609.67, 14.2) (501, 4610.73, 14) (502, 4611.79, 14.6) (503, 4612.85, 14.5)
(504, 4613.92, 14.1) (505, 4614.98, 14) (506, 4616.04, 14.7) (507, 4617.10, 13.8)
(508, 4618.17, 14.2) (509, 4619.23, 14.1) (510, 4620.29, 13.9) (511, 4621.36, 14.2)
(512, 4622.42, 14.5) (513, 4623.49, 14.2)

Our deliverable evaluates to 1.82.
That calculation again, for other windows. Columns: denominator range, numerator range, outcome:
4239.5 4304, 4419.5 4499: 1.60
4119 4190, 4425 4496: 2.51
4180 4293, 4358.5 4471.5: 2.19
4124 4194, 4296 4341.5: 1.89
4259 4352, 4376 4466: 1.46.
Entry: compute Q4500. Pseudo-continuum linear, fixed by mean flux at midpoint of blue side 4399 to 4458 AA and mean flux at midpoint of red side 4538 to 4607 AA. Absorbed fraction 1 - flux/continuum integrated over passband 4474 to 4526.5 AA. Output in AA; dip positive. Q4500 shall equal 4.3 AA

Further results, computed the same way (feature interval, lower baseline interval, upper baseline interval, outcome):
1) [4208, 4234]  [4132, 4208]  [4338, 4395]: 4.8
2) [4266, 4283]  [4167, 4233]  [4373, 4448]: 1.6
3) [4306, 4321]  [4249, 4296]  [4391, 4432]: 1.0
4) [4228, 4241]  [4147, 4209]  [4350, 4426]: 5.7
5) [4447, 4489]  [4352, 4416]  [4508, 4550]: 0.7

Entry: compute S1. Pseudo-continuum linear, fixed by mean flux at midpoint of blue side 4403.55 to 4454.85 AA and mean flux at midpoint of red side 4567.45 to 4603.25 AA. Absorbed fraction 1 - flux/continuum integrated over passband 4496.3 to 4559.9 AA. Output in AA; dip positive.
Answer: 6.4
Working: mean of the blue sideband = 26.8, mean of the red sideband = 15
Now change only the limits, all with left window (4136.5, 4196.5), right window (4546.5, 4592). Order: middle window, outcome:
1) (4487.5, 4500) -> -4.3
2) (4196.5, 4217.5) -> -3.8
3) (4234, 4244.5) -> 1.1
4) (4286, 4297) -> -3.6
